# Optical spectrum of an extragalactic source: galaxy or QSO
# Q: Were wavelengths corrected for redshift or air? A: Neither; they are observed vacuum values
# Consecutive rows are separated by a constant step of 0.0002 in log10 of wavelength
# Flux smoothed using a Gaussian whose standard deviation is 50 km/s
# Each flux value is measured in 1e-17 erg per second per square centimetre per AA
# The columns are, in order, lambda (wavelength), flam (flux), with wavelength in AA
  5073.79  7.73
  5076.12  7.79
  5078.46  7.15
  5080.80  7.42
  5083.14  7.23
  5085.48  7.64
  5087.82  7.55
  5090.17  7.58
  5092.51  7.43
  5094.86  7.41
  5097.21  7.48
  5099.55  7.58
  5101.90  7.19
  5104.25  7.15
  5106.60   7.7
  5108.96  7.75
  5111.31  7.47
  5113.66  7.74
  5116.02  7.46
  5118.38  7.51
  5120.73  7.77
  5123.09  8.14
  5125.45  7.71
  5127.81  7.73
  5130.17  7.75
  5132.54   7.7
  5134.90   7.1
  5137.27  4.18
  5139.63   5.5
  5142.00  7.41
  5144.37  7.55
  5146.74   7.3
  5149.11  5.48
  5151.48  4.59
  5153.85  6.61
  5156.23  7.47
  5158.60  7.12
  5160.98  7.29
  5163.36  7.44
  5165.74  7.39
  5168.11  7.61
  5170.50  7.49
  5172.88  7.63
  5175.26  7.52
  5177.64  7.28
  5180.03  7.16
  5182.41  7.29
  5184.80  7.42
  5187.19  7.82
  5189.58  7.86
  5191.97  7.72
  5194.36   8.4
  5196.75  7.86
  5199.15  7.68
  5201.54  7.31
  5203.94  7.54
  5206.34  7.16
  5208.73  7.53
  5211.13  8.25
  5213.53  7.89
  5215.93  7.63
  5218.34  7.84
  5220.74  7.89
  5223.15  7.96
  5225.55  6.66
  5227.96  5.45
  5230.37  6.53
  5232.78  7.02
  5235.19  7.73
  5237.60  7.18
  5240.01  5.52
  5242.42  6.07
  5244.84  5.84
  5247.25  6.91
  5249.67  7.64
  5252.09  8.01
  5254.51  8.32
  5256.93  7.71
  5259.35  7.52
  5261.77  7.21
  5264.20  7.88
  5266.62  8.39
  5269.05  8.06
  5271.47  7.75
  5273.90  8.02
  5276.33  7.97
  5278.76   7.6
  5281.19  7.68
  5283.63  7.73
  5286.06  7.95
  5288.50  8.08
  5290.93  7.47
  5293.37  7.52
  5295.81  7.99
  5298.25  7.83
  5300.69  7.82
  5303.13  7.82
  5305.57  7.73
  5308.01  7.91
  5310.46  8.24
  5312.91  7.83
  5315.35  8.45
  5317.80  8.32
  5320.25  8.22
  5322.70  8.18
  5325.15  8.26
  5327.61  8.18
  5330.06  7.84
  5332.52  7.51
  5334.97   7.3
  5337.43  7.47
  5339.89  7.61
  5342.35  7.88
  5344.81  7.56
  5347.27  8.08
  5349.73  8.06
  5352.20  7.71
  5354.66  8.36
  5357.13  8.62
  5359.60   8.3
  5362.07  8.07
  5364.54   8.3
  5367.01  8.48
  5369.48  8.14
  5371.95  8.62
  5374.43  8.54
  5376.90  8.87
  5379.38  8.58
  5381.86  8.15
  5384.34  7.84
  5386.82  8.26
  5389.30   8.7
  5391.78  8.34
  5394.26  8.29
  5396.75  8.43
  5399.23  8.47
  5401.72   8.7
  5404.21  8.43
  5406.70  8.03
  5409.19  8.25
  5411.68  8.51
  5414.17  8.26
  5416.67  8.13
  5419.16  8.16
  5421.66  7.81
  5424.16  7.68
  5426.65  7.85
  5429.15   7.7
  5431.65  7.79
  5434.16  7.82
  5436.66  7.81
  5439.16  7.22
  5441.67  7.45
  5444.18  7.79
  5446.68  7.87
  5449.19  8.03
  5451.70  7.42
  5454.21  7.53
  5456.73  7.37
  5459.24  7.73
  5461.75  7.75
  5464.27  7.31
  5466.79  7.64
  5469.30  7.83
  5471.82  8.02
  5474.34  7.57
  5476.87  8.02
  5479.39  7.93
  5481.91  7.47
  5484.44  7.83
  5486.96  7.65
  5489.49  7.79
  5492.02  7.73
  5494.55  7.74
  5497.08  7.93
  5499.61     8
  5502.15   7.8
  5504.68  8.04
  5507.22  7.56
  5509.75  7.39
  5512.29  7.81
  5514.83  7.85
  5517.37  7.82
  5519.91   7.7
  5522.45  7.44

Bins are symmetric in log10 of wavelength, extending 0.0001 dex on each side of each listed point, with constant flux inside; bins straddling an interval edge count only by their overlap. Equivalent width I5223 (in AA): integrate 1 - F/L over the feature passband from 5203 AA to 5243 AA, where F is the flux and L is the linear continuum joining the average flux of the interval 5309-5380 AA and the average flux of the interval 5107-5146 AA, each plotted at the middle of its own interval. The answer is 2.5 AA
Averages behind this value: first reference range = 7.29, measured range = 7.18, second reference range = 8.12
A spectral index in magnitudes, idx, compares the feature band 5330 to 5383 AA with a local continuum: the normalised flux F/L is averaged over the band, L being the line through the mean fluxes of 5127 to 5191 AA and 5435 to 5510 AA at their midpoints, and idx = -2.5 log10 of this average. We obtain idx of -0.09 mag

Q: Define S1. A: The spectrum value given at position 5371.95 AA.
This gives 8.62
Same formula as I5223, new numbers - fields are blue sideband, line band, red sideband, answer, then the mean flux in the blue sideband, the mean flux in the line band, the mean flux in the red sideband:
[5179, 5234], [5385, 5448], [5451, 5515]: -3.3 AA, 7.47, 8.07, 7.72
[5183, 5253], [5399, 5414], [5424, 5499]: -1.5 AA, 7.32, 8.38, 7.71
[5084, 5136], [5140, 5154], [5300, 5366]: 2.2 AA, 7.57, 6.42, 7.99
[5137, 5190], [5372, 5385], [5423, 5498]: -1.6 AA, 7.01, 8.44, 7.71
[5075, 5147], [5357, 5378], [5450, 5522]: -2.3 AA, 7.36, 8.43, 7.72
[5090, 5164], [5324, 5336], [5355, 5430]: 0.3 AA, 7.16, 7.82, 8.29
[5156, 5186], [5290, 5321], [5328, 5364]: -0.6 AA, 7.39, 7.93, 7.9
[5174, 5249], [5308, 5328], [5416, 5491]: -1.9 AA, 7.29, 8.19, 7.73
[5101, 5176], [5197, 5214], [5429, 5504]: -0.8 AA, 7.17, 7.62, 7.72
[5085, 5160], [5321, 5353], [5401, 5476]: -0.8 AA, 7.17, 7.82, 7.84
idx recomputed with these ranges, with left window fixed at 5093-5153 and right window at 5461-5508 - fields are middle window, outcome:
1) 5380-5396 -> -0.093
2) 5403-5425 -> -0.069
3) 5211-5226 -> -0.064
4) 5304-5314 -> -0.065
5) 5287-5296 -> -0.045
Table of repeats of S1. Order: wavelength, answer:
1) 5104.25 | 7.15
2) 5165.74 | 7.39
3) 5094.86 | 7.41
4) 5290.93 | 7.47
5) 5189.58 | 7.86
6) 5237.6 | 7.18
